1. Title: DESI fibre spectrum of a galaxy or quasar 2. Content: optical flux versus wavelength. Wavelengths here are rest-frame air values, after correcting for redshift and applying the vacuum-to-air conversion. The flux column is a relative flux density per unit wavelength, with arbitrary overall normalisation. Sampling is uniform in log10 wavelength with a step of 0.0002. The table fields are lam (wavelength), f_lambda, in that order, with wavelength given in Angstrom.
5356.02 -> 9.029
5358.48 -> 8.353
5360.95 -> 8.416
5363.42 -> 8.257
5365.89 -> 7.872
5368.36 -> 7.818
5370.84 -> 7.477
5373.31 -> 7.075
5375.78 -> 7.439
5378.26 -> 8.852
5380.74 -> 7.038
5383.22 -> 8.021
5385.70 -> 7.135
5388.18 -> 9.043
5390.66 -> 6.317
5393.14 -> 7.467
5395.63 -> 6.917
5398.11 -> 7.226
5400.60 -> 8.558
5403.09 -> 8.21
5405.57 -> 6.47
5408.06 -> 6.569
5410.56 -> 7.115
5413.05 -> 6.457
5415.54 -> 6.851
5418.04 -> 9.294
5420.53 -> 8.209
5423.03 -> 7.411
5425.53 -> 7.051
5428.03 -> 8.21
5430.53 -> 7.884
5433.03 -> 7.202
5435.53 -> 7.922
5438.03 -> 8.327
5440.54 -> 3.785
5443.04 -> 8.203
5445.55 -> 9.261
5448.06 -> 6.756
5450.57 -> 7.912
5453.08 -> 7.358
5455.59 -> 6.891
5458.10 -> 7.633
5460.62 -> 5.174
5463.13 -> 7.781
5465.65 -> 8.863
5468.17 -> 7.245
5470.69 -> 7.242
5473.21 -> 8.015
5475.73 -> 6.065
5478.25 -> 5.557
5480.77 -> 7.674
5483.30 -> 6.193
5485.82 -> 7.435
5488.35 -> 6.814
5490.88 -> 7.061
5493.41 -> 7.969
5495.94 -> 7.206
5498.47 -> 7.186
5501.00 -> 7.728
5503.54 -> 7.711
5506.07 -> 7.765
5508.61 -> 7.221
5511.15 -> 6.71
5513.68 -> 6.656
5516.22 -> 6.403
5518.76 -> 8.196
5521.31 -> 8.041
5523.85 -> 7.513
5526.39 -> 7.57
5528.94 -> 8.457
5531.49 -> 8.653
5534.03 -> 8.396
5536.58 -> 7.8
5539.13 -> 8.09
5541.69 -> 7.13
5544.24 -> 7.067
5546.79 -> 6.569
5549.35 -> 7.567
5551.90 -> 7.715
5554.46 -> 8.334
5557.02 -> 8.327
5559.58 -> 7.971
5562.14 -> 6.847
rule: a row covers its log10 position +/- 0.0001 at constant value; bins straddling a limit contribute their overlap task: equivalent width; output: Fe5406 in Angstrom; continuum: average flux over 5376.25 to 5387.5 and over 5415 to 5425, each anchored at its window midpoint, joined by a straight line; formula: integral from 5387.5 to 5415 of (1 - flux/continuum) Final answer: 2.2 Angstrom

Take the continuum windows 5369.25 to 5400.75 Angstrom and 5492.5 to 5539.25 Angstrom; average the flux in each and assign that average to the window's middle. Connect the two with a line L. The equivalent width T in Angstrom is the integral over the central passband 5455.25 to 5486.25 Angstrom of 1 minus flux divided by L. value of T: 2.2 Angstrom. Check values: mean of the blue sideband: 7.55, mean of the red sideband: 7.63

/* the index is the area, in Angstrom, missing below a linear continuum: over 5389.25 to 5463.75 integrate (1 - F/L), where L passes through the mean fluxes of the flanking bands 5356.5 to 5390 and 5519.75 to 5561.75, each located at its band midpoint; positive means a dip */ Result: 5.0 Angstrom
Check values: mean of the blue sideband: 7.91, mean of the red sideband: 7.81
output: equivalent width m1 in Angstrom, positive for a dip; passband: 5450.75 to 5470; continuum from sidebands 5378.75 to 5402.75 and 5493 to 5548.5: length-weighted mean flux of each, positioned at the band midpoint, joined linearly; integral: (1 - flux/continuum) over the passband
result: 0.6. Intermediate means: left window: 7.59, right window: 7.54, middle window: 7.31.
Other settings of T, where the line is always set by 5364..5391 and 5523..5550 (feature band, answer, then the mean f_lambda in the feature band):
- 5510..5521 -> 0.9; 7.09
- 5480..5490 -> 0.9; 7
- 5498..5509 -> 0.2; 7.57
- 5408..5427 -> 0.7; 7.43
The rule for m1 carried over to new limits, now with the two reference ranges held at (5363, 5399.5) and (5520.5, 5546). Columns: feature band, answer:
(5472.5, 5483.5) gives 1.5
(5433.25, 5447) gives 0.4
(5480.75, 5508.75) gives 1.7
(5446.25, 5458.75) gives 0.5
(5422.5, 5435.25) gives 0.1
